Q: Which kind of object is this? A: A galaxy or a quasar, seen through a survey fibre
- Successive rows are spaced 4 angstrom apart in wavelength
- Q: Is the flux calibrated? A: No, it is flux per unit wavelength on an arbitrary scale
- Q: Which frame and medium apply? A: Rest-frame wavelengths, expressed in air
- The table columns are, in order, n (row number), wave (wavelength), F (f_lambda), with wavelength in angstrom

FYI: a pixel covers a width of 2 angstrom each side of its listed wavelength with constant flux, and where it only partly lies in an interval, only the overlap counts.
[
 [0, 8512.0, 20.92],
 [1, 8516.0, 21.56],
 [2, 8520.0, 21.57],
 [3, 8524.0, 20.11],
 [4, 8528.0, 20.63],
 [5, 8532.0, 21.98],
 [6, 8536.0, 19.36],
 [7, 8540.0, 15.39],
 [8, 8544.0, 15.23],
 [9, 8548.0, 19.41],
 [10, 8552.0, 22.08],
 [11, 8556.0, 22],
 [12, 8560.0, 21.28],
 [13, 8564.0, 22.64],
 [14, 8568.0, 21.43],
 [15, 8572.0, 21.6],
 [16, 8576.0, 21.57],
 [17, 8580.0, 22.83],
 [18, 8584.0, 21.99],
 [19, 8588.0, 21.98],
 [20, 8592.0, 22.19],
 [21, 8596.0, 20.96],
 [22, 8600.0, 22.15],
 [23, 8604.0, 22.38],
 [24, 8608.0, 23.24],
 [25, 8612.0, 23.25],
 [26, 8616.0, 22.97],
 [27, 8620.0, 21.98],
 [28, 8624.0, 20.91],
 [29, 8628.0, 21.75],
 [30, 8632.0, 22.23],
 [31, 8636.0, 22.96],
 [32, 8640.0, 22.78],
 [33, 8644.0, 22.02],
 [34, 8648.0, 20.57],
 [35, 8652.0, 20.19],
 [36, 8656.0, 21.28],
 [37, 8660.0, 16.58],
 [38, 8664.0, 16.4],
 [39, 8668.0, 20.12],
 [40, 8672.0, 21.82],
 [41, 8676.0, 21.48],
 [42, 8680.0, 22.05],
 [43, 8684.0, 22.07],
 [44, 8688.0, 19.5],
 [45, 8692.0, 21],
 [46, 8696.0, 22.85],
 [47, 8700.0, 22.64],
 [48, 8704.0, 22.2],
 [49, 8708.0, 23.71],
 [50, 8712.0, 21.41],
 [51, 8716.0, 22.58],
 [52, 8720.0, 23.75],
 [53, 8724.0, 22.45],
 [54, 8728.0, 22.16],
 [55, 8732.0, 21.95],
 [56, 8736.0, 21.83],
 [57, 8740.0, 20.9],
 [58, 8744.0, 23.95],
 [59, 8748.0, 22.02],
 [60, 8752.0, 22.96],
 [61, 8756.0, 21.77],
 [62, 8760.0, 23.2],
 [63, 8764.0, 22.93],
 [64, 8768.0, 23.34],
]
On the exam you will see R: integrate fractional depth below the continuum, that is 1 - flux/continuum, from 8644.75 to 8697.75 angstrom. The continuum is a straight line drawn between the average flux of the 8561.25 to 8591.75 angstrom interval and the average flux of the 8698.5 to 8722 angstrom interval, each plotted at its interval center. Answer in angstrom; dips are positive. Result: 4.8 angstrom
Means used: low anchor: 22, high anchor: 22.7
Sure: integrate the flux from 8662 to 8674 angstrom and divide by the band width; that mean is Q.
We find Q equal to 19.4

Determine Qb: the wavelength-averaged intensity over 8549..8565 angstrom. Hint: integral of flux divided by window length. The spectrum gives 21.8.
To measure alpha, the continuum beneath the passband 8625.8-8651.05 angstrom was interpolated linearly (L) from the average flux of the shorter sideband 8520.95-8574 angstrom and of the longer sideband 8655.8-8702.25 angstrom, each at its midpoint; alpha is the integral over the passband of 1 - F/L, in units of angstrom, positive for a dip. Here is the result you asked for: -1.8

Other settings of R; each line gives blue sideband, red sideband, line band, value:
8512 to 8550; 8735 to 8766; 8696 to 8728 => -1.03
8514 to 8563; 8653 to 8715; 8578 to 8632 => -4.42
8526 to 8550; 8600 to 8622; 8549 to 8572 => -2.13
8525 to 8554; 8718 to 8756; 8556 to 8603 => -4.87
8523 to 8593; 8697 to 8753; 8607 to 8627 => -0.98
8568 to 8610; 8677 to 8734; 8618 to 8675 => 3.26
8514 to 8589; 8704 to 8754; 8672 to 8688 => 0.31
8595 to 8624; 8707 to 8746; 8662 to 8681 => 1.80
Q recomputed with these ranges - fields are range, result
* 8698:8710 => 22.8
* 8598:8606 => 22.3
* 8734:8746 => 22.2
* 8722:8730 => 22.3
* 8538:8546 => 15.3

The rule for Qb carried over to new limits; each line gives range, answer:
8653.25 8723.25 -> 21.3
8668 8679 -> 21.4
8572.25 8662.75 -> 21.7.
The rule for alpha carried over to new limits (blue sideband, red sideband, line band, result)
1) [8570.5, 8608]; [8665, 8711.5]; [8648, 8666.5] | 2.5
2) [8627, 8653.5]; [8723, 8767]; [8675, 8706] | 0.5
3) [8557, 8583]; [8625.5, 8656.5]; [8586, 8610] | -0.3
